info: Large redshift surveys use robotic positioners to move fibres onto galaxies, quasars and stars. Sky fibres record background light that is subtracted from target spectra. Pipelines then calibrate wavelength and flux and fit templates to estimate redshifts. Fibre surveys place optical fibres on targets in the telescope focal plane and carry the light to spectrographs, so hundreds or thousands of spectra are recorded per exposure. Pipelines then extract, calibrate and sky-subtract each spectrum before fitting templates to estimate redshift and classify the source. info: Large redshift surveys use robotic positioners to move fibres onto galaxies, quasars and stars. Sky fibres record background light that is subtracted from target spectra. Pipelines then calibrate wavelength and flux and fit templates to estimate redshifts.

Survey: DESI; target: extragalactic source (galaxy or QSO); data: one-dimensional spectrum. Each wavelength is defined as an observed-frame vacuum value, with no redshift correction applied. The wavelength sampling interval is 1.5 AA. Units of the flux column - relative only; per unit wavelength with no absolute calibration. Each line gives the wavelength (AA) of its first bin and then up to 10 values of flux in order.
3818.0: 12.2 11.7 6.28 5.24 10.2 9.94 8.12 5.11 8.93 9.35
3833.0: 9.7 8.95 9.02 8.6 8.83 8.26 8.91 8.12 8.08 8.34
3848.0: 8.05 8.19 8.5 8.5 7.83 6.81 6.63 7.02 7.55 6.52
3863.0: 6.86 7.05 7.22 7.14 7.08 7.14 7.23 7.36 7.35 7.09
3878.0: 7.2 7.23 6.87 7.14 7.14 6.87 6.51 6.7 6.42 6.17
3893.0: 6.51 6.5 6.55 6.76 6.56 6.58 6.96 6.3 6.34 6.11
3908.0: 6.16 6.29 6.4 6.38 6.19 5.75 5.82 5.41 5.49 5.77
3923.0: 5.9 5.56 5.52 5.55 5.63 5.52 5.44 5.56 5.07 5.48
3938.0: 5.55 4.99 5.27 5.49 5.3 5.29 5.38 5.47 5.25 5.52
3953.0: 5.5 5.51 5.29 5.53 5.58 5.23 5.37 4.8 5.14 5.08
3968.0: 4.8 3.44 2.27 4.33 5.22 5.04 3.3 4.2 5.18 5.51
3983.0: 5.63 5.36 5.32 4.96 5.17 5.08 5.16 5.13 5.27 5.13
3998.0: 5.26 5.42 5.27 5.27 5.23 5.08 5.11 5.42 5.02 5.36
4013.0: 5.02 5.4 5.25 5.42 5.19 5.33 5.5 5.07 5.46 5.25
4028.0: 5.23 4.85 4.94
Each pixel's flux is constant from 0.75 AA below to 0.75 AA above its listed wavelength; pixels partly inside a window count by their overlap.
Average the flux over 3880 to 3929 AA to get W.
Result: 6.28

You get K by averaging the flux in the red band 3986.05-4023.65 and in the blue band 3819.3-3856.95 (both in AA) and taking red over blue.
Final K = 0.63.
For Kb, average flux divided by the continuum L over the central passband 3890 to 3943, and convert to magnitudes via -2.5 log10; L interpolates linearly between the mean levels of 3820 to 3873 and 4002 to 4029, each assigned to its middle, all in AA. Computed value 0.147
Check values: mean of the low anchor 7.88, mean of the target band 5.94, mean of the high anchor 5.25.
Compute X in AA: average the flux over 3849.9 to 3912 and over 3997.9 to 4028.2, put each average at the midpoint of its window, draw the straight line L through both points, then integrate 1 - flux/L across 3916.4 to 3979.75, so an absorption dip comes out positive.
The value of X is 9.6 AA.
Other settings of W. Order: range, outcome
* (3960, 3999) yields 4.86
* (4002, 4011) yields 5.19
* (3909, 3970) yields 5.46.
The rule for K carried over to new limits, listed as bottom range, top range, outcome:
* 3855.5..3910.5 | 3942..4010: 0.74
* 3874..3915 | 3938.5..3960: 0.81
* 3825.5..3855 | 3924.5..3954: 0.64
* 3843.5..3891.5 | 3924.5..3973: 0.71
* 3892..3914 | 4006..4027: 0.82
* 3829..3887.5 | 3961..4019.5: 0.65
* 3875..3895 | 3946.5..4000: 0.74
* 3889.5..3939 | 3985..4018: 0.87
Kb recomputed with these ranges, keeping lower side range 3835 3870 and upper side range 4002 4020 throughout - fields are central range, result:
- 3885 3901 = 0.093 mag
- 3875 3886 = 0.036 mag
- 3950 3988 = 0.197 mag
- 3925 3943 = 0.192 mag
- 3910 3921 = 0.146 mag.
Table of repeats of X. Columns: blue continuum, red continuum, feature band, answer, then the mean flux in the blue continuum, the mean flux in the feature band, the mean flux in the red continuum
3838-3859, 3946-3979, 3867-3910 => 0.95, 8.02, 6.77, 4.88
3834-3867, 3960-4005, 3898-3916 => 0.73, 7.89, 6.35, 4.92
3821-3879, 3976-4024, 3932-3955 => 2.92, 7.82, 5.38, 5.16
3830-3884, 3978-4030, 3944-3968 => 2.94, 7.77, 5.31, 5.22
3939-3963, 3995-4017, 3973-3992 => 1.07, 5.37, 5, 5.23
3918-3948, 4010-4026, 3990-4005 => 0.30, 5.46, 5.22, 5.29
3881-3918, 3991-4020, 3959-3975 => 2.99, 6.46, 4.62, 5.23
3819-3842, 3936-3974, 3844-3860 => 0.30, 8.53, 7.79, 5.07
